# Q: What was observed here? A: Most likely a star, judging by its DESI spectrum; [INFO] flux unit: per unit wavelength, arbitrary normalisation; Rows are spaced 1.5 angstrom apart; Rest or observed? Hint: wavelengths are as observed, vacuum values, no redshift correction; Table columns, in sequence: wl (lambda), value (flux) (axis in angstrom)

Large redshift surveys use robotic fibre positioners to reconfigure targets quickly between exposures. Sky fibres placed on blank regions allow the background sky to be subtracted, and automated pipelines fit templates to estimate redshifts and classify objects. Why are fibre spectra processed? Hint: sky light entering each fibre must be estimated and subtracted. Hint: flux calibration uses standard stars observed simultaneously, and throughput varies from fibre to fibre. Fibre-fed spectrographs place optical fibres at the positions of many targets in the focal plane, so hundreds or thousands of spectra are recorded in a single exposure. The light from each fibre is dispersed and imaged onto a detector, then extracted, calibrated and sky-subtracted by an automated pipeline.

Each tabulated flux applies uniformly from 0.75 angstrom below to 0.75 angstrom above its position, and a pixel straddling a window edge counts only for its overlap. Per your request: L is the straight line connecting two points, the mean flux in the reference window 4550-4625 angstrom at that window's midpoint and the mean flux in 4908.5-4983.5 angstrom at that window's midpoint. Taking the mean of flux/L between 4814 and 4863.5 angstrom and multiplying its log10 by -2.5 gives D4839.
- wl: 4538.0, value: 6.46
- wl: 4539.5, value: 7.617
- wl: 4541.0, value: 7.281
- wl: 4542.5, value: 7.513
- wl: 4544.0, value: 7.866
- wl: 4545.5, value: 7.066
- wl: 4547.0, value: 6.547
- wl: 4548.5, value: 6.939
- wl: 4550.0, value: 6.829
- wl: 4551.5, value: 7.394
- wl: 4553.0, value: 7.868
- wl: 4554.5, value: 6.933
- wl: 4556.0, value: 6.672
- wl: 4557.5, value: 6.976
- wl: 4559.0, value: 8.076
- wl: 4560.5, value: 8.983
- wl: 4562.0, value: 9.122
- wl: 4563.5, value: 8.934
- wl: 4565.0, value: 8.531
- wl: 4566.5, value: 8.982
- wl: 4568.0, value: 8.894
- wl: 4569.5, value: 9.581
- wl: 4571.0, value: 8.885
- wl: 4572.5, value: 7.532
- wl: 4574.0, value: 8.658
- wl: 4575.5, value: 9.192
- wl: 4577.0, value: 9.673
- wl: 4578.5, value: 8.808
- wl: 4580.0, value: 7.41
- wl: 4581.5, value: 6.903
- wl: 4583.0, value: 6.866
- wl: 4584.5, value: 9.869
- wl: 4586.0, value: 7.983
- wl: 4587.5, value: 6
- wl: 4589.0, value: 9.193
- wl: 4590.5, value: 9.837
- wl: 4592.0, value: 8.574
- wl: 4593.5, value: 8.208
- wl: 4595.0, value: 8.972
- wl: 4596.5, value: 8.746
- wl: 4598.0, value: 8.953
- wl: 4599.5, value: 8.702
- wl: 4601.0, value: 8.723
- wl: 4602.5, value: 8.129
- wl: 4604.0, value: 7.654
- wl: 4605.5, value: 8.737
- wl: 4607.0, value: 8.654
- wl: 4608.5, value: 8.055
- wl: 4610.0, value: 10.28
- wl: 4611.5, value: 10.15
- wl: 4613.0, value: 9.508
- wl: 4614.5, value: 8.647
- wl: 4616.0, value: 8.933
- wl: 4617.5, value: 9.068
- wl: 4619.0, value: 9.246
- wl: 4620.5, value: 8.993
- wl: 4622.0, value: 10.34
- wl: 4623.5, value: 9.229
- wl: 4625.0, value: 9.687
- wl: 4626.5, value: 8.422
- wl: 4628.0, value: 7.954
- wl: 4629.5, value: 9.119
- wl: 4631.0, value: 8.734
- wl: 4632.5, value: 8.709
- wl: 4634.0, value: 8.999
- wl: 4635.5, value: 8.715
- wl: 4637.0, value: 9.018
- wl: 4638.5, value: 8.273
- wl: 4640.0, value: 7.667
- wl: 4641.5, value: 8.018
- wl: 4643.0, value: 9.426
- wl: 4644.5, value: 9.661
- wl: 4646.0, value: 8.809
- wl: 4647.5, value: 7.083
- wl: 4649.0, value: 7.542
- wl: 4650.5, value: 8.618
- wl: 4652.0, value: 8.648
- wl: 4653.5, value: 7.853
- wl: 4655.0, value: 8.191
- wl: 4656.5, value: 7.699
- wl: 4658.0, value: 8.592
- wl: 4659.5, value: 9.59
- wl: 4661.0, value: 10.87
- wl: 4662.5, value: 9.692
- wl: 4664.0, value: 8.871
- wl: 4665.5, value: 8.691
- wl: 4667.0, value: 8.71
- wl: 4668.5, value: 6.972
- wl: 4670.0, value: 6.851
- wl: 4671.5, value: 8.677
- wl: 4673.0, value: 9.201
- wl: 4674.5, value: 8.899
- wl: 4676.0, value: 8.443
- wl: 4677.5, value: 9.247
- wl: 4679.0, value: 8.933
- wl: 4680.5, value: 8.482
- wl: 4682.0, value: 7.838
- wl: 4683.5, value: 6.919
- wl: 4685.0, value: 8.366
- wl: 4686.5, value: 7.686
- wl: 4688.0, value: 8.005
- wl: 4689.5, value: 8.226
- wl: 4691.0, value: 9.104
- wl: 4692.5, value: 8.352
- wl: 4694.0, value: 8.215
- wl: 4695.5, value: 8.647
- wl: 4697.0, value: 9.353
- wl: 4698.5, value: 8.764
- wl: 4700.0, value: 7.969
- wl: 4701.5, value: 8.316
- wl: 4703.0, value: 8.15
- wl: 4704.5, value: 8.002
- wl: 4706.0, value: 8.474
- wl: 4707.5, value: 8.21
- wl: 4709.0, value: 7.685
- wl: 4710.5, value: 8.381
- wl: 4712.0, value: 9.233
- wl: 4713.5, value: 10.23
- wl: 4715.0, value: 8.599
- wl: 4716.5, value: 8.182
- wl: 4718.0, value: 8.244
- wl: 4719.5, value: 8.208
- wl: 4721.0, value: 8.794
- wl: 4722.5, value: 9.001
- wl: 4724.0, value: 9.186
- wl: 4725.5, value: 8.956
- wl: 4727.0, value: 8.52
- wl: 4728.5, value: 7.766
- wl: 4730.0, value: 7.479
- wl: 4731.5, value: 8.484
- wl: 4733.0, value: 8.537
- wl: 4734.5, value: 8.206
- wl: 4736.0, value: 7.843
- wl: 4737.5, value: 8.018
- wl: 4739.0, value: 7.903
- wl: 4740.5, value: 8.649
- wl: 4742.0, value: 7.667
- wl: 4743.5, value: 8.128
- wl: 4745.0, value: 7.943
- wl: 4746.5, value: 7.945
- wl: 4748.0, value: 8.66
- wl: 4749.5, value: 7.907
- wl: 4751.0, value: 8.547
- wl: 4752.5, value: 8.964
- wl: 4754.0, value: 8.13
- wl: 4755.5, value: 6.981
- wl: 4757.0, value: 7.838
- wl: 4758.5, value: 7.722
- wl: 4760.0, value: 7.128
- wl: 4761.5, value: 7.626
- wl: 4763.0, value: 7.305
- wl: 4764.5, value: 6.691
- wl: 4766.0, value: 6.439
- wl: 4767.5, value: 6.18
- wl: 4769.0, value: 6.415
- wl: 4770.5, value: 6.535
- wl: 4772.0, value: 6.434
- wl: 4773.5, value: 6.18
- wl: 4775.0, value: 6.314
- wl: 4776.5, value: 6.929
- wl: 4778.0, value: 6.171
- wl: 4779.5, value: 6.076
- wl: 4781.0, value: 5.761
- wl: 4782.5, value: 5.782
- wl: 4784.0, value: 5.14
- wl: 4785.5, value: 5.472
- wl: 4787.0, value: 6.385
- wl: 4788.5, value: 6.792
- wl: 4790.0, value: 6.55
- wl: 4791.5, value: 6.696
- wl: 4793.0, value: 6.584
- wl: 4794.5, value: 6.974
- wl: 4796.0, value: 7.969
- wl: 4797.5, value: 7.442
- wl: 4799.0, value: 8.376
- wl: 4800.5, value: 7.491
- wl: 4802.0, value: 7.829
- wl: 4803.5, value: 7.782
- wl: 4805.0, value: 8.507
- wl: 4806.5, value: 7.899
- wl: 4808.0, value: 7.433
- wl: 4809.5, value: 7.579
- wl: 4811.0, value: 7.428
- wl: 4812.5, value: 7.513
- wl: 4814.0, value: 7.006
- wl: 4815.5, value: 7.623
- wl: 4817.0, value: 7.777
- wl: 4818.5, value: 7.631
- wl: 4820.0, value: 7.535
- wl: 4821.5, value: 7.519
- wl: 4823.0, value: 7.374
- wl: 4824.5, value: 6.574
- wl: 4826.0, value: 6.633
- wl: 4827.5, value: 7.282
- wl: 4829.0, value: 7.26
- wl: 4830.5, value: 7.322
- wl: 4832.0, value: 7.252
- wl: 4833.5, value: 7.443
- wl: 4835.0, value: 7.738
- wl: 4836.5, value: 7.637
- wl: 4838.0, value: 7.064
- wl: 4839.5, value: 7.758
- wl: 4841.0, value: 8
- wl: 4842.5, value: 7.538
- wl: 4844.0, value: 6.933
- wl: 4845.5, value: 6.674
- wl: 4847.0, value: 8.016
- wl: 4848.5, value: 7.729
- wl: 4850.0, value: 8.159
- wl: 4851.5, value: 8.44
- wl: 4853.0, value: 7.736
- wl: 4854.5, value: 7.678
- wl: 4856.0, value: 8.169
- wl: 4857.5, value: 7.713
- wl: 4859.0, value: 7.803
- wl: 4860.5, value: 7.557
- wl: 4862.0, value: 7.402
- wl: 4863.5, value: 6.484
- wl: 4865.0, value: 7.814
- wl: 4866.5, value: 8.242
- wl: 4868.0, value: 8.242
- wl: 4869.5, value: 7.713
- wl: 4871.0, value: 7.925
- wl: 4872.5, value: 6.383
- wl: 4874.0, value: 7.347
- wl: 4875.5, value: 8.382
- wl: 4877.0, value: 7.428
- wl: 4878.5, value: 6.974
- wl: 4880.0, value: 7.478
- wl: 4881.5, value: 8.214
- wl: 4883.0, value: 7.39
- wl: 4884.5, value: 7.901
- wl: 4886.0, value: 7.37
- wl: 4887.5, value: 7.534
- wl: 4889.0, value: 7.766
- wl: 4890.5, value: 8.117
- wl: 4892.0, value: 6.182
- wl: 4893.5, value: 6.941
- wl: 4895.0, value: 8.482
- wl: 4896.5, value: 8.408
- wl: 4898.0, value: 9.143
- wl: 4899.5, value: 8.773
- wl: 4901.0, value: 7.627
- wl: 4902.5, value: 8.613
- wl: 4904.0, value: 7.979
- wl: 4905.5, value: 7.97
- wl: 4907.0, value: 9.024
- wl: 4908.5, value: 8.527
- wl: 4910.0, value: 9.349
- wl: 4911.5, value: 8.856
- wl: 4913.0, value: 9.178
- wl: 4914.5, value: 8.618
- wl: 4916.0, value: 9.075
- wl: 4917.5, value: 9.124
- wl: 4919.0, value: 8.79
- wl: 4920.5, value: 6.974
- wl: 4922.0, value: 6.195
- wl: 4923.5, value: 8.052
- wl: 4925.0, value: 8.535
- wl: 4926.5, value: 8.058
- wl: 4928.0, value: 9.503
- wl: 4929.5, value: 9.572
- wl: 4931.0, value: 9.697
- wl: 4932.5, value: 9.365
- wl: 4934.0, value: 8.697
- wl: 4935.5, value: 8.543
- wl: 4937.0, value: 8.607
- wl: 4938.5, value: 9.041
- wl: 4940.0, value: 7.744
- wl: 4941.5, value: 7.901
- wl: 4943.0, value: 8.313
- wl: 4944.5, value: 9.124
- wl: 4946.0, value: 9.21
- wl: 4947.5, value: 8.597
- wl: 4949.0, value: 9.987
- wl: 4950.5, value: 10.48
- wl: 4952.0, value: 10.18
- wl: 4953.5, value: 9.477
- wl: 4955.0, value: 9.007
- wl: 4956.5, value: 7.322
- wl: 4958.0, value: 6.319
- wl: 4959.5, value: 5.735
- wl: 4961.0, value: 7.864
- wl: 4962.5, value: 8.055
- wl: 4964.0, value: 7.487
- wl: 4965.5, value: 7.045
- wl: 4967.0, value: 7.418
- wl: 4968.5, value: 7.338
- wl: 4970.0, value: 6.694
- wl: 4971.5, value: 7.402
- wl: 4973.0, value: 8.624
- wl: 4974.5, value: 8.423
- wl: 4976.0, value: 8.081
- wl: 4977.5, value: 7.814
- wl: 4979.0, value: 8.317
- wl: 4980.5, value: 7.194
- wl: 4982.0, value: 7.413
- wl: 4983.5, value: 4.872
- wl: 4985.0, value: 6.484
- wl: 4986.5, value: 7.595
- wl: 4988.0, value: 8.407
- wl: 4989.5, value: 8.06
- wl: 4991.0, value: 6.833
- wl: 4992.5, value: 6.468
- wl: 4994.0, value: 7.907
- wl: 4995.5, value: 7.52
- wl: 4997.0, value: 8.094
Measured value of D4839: 0.12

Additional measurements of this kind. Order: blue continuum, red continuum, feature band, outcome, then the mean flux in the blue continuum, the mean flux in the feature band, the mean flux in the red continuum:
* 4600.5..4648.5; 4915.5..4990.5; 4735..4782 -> 0.169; 8.83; 7.32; 8.15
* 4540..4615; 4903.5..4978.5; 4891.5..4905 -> 0.042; 8.29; 8.05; 8.38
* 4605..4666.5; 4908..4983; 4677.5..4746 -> 0.046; 8.85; 8.36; 8.33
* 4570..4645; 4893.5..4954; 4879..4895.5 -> 0.154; 8.71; 7.56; 8.71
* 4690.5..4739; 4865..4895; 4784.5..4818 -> 0.098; 8.46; 7.31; 7.58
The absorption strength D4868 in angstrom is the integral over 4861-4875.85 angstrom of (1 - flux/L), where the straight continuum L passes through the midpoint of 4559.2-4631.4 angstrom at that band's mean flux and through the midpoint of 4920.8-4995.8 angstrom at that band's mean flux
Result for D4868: 1.2 angstrom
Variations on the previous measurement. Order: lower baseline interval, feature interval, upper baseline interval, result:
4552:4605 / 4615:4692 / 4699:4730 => -1.7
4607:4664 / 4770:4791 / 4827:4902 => 5.0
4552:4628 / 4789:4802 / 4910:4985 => 1.7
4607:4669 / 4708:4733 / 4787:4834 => -1.3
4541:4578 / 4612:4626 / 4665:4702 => -1.9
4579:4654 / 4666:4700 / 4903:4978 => 0.9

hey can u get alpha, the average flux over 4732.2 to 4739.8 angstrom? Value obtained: 8.11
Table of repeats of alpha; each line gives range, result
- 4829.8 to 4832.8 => 7.29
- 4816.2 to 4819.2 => 7.7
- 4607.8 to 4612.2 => 9.5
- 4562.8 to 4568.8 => 8.84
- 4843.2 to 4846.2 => 6.82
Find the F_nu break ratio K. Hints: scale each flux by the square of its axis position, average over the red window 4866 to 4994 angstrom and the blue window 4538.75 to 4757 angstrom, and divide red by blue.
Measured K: 1.1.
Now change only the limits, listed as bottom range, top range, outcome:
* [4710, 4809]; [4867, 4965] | 1.16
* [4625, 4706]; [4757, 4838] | 0.88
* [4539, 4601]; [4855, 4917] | 1.12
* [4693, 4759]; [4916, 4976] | 1.09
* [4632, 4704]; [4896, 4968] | 1.11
